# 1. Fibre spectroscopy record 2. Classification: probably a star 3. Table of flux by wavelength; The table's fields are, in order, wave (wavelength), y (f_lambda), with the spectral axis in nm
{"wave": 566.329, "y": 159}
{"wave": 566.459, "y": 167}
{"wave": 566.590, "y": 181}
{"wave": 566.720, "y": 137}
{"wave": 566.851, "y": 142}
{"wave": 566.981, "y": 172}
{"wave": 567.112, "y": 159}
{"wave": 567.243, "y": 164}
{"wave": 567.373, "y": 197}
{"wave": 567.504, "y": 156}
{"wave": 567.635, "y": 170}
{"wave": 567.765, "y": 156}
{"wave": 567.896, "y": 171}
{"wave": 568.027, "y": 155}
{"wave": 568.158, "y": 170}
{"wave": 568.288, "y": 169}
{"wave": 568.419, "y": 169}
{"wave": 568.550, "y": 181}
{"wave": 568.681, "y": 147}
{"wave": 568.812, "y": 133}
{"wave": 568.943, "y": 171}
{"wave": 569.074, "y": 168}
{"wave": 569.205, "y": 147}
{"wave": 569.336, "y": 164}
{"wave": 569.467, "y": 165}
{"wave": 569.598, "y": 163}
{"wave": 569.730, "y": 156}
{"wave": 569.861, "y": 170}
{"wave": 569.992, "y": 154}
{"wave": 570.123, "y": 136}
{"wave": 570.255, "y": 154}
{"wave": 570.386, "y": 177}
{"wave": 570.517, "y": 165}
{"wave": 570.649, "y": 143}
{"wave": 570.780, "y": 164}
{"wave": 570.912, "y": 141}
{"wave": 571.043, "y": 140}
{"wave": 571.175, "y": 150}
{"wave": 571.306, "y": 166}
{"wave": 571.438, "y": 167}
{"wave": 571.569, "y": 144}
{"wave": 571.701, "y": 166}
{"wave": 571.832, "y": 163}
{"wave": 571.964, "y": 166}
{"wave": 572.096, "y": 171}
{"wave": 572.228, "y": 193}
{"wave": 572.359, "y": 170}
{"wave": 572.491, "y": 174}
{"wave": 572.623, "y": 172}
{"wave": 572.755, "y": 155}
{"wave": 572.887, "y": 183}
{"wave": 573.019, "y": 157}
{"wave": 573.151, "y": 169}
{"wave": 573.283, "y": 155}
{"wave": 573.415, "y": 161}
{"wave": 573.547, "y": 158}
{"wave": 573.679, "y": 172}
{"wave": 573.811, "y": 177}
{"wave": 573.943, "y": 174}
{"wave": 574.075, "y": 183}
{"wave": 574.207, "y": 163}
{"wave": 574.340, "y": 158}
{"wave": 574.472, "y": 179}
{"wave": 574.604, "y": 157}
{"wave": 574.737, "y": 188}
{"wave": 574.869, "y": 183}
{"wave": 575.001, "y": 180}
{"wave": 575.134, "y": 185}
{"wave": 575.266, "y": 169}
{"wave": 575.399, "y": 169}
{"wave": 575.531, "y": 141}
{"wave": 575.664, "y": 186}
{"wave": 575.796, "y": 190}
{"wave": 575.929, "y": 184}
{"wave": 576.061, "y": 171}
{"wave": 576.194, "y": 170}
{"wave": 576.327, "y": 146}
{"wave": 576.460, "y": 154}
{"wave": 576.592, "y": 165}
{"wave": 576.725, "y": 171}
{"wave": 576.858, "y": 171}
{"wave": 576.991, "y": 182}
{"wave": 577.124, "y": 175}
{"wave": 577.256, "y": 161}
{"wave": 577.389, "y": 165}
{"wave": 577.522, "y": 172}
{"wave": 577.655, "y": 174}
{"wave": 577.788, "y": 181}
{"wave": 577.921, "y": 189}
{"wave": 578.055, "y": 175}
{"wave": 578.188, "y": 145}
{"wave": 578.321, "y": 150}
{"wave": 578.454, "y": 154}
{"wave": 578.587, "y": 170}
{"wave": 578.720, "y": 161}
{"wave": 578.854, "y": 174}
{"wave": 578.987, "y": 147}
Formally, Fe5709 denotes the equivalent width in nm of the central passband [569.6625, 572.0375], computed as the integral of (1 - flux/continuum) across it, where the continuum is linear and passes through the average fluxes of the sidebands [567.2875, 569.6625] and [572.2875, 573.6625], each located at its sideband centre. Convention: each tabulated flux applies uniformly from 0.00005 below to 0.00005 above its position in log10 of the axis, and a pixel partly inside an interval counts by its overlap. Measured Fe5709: 0.117 nm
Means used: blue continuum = 164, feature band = 157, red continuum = 166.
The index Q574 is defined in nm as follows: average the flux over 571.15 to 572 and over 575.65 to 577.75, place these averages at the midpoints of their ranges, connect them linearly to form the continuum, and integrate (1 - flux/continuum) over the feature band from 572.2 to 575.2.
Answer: -0.116 nm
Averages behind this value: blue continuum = 161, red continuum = 171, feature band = 171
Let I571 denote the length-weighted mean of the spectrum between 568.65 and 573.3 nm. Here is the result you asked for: 161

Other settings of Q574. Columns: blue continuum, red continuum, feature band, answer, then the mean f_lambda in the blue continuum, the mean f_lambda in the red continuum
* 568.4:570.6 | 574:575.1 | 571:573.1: 0.02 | 160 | 174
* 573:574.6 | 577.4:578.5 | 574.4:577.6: -0.08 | 167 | 168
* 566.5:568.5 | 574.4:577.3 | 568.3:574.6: 0.19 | 165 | 172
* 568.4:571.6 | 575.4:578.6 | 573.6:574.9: -0.07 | 157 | 168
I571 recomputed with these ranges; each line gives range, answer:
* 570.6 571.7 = 153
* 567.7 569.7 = 162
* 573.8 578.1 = 172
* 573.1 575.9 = 171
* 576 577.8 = 168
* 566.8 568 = 165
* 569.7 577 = 166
